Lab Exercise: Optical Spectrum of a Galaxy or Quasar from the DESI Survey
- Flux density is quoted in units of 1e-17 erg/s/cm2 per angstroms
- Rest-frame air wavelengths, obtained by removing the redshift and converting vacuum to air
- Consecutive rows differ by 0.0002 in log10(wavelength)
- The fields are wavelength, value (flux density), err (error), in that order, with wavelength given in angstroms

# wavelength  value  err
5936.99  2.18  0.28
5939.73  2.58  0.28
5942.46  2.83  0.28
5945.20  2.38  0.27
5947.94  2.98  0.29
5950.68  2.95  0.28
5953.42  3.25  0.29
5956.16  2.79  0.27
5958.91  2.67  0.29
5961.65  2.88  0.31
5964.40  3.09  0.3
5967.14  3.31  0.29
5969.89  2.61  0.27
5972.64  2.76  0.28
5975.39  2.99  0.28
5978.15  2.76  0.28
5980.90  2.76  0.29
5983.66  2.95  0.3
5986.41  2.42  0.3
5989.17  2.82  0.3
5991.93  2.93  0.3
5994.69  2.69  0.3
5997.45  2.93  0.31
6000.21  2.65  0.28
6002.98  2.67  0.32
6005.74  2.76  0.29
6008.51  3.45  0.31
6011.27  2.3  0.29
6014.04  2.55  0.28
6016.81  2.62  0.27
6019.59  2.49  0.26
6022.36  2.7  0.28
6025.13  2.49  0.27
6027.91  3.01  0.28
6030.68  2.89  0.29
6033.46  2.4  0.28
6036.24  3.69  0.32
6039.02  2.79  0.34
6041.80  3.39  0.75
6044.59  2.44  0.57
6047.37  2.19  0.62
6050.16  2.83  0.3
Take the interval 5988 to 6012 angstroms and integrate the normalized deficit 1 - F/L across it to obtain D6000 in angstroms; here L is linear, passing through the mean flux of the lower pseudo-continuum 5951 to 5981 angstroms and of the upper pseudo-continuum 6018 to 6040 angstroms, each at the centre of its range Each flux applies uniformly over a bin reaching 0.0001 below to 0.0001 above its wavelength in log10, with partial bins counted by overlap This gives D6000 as 0.3 angstroms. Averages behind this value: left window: 2.9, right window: 2.81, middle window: 2.81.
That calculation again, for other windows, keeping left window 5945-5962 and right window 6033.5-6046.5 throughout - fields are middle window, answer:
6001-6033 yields 2.5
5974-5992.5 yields 0.7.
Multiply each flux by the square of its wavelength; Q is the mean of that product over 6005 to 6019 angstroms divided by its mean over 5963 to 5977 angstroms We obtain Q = 0.9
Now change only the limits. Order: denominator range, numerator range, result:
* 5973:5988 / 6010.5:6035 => 0.96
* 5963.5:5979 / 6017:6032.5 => 0.94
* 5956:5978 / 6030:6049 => 1.00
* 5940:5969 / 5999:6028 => 0.95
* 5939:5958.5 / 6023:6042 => 1.06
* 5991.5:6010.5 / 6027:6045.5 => 1.05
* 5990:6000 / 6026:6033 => 1.02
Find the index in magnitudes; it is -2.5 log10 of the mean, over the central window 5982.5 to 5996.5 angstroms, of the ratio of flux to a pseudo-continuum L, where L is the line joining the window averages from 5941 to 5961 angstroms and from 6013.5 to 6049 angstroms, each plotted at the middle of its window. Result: 0.01 mag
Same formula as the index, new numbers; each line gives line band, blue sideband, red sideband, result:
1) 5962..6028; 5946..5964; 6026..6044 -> 0.07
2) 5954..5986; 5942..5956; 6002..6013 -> -0.01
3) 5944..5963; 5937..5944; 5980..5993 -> -0.08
